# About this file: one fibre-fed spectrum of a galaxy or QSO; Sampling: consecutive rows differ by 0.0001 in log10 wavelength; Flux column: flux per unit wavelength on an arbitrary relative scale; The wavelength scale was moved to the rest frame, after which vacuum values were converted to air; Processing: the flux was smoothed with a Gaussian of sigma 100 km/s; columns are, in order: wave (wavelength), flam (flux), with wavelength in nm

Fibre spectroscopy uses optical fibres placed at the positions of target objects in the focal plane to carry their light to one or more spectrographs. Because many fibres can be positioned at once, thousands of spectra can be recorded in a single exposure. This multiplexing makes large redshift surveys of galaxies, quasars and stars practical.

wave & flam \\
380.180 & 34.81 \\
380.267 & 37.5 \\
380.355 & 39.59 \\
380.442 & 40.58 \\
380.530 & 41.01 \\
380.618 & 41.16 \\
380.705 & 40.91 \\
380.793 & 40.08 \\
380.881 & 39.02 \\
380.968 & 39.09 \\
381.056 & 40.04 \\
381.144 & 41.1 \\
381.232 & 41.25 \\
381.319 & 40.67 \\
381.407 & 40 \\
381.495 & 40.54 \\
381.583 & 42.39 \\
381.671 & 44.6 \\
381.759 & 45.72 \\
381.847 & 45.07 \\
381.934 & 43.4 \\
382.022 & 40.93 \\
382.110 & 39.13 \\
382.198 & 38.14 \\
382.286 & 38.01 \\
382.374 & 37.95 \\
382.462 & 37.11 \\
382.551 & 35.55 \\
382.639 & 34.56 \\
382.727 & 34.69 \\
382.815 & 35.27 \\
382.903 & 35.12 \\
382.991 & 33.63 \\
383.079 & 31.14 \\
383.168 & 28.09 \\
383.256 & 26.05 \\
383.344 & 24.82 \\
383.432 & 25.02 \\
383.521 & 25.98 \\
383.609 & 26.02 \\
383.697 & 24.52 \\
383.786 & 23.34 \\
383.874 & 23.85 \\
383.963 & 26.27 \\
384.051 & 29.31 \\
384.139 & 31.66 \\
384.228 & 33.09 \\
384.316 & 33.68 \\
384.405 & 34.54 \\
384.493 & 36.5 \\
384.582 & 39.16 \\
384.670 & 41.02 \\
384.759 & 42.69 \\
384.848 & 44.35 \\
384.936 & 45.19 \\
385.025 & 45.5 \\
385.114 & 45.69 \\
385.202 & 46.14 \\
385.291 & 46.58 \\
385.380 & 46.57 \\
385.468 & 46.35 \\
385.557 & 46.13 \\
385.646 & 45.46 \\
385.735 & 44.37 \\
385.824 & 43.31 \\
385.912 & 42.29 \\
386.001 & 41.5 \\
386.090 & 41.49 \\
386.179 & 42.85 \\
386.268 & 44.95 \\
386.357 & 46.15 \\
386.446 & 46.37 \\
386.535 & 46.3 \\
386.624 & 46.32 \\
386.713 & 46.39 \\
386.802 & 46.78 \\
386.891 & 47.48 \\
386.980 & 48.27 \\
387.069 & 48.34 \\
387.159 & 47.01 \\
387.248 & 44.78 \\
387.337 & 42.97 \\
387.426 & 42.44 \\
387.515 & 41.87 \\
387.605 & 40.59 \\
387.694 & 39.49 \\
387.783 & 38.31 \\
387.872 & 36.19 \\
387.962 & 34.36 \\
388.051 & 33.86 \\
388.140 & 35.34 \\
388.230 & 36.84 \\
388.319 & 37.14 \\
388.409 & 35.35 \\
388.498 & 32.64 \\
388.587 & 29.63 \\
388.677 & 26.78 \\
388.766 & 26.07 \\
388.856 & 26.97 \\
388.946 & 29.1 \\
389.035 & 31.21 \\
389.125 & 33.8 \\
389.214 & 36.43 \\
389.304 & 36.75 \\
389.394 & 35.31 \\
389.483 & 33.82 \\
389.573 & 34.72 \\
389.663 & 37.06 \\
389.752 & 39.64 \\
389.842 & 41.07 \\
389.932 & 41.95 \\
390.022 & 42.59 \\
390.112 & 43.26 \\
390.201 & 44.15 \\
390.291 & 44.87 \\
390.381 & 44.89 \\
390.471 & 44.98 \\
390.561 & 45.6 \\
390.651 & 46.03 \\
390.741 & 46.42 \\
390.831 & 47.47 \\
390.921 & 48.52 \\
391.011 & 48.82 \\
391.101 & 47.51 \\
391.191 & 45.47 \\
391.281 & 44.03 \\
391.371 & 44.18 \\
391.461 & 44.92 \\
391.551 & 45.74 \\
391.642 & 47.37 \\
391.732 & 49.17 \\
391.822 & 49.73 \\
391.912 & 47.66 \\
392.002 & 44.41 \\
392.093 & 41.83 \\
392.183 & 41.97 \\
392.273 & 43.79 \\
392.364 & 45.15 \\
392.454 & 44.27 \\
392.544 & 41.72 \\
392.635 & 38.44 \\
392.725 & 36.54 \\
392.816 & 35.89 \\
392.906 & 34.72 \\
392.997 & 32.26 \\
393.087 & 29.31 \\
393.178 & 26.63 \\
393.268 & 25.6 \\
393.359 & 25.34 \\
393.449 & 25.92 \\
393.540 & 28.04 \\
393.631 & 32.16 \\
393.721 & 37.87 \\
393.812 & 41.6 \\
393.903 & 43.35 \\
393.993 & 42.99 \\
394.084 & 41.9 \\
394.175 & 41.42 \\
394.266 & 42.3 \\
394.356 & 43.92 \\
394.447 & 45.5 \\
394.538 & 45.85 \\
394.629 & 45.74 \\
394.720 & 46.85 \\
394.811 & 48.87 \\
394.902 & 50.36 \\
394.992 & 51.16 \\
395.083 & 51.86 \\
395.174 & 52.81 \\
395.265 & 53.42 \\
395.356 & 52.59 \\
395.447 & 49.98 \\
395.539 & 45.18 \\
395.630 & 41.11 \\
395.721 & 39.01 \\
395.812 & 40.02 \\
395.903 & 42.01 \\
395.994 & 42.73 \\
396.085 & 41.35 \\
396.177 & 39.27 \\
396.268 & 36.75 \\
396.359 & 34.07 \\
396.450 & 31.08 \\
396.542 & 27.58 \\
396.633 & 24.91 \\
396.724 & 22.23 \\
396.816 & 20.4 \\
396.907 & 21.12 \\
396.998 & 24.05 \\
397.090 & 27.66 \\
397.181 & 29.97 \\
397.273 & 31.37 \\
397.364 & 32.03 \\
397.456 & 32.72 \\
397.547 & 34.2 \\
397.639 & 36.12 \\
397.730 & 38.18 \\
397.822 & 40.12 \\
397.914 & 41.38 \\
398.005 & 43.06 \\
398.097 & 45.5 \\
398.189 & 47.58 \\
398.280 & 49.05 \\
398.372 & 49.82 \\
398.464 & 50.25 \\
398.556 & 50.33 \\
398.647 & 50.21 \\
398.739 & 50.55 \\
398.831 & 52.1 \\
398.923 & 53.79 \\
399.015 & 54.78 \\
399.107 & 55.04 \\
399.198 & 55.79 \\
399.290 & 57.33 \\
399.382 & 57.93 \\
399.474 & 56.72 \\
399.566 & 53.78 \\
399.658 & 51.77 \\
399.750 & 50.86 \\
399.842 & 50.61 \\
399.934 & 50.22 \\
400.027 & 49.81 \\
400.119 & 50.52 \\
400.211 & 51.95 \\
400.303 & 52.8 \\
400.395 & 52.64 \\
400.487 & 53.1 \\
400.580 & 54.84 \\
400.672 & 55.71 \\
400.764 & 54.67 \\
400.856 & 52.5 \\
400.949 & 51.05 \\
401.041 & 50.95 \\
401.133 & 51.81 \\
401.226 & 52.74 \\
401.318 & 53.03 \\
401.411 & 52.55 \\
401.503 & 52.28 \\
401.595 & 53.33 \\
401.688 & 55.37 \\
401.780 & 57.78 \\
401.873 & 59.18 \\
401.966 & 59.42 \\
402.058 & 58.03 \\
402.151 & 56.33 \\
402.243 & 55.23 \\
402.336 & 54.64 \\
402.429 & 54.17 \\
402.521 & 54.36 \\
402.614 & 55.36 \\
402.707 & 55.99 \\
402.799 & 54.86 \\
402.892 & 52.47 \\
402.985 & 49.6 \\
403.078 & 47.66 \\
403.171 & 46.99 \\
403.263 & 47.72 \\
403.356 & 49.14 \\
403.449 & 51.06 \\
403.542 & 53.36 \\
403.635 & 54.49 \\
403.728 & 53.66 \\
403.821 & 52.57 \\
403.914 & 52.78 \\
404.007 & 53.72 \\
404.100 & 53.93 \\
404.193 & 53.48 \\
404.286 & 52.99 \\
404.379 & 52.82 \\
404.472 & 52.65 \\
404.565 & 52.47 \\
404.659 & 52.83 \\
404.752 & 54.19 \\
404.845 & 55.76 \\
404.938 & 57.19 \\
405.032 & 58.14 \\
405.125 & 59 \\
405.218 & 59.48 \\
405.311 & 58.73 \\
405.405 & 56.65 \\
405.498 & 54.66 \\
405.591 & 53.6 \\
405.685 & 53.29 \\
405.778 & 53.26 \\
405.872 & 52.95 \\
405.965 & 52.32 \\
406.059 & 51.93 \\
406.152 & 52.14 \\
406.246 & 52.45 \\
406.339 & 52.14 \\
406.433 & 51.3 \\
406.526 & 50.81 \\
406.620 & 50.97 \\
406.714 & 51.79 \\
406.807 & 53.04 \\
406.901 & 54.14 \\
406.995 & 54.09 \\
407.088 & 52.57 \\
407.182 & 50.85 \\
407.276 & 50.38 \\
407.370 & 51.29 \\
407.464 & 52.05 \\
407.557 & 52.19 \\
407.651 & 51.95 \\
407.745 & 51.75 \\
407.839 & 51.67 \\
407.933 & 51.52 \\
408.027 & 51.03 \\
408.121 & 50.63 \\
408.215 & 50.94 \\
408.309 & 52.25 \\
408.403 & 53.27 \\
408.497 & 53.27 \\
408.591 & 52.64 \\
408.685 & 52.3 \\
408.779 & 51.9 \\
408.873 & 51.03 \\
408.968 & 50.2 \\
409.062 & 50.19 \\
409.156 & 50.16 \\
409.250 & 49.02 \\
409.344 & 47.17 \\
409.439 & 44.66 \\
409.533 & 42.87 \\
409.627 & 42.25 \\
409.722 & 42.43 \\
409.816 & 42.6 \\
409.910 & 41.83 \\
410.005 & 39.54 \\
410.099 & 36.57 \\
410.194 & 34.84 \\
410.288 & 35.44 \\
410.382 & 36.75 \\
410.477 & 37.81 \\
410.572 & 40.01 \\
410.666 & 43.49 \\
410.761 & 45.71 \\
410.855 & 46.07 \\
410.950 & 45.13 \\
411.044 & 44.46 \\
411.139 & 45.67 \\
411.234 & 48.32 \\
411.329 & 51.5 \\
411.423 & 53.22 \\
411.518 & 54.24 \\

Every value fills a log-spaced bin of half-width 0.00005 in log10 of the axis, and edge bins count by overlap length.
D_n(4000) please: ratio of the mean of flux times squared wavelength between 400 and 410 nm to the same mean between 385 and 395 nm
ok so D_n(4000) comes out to 1.4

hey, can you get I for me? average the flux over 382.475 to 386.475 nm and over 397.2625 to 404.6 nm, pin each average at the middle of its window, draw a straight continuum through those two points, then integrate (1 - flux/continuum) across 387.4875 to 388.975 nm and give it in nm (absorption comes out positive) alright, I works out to 0.23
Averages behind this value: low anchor 37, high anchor 51.2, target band 34.1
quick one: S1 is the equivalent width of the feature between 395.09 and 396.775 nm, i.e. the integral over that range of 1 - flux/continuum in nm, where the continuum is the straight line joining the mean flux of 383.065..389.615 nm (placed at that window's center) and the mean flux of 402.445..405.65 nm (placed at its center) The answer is 0.23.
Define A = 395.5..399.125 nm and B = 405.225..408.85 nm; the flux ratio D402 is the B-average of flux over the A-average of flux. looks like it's 1.34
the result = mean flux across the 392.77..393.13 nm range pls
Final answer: 33.1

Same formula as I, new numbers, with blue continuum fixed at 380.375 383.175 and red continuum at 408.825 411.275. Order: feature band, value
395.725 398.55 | 0.37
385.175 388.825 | -0.14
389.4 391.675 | -0.18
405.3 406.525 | -0.29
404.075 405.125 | -0.29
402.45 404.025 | -0.36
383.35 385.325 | 0.24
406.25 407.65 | -0.29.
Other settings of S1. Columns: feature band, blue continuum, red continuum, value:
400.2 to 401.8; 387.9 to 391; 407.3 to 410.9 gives -0.37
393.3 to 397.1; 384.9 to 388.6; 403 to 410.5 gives 0.56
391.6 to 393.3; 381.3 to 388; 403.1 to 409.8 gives 0.15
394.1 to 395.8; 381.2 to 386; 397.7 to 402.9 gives 0.03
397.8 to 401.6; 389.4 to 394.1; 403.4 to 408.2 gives -0.30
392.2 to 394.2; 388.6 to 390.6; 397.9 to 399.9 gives 0.30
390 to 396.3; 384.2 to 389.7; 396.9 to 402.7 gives 0.25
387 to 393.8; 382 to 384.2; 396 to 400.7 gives -0.37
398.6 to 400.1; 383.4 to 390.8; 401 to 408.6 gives -0.13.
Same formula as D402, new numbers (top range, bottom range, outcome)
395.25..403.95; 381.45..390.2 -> 1.24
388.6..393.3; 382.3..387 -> 1.05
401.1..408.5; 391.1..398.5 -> 1.34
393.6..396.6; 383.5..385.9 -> 1.14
